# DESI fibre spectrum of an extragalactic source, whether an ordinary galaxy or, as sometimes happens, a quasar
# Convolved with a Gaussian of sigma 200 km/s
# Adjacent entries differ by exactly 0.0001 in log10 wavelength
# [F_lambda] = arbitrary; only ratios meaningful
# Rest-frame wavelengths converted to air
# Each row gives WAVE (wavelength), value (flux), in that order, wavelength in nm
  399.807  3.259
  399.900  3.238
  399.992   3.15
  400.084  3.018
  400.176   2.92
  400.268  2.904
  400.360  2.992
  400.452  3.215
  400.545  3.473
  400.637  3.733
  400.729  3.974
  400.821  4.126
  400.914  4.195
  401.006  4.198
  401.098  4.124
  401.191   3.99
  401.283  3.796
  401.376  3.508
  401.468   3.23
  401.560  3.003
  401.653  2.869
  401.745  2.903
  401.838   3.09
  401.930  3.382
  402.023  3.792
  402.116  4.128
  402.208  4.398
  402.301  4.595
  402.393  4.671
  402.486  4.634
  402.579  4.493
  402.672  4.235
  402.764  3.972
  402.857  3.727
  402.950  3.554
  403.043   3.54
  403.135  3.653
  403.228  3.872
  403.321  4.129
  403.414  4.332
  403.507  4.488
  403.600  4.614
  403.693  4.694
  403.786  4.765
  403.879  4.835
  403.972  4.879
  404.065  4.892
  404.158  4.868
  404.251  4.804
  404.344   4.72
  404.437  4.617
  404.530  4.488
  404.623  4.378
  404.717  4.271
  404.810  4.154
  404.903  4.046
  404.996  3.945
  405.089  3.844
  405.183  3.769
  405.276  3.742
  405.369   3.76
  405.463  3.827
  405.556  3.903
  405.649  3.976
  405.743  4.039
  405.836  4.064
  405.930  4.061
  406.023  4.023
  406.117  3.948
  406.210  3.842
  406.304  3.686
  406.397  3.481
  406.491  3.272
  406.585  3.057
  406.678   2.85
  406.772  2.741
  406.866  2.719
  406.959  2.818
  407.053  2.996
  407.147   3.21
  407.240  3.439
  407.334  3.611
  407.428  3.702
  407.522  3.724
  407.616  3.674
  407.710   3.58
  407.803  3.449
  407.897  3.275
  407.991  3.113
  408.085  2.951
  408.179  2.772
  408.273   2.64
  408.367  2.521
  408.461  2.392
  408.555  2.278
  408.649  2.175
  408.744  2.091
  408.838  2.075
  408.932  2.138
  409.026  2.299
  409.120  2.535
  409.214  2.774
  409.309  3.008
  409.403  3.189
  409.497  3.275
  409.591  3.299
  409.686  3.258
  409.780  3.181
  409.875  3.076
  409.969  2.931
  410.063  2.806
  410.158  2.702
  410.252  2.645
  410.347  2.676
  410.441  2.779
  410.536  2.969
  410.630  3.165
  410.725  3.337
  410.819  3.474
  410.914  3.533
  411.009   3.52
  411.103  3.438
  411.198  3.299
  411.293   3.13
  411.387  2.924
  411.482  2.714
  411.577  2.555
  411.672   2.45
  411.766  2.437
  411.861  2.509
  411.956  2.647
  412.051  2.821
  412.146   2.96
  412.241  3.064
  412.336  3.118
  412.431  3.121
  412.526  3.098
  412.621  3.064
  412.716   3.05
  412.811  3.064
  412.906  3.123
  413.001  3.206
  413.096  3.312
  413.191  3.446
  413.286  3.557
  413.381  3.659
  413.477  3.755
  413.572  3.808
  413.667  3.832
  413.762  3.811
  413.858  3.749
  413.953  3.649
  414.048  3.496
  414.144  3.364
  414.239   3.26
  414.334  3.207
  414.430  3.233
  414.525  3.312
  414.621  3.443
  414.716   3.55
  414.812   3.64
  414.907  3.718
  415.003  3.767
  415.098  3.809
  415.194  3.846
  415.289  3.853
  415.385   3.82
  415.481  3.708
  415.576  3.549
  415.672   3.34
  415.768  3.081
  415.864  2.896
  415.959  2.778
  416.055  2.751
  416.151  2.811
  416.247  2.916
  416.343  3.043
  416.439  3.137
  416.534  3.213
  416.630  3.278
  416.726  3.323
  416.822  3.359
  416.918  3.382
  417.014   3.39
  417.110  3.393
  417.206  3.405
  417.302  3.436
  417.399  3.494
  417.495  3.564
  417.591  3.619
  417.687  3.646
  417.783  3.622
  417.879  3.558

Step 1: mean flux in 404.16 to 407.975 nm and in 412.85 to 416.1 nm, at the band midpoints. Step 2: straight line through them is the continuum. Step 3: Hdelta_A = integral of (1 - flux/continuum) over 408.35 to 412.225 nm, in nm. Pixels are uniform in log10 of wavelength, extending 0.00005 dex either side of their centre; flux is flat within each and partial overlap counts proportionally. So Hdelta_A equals 0.83 nm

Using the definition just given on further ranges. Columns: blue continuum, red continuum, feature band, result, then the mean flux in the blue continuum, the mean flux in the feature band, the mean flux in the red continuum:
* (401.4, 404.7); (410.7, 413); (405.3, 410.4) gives 0.58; 4.15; 3.14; 3.02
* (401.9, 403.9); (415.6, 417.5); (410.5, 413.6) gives 0.35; 4.2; 3.13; 3.19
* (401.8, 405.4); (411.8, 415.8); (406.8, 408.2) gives 0.23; 4.23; 3.27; 3.39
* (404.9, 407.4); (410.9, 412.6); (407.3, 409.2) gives 0.29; 3.57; 2.84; 2.95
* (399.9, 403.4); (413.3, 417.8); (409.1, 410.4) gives 0.22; 3.71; 2.96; 3.44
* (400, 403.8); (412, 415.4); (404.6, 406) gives -0.10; 3.81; 3.98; 3.43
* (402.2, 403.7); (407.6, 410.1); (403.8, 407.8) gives -0.36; 4.19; 3.87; 2.83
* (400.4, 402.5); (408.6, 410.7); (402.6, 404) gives -0.27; 3.77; 4.22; 2.78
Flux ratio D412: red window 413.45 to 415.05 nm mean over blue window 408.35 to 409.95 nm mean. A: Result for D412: 1.33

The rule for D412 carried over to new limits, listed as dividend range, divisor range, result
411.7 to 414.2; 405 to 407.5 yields 0.91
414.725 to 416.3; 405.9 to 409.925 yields 1.11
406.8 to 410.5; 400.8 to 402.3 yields 0.79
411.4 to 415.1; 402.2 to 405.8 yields 0.77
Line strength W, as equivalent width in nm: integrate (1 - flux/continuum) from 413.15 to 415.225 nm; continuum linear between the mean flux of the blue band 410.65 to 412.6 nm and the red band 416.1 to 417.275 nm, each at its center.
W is -0.31 nm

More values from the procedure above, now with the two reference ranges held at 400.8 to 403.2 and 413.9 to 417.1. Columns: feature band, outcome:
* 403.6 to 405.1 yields -0.31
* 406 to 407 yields 0.10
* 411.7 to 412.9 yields 0.19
